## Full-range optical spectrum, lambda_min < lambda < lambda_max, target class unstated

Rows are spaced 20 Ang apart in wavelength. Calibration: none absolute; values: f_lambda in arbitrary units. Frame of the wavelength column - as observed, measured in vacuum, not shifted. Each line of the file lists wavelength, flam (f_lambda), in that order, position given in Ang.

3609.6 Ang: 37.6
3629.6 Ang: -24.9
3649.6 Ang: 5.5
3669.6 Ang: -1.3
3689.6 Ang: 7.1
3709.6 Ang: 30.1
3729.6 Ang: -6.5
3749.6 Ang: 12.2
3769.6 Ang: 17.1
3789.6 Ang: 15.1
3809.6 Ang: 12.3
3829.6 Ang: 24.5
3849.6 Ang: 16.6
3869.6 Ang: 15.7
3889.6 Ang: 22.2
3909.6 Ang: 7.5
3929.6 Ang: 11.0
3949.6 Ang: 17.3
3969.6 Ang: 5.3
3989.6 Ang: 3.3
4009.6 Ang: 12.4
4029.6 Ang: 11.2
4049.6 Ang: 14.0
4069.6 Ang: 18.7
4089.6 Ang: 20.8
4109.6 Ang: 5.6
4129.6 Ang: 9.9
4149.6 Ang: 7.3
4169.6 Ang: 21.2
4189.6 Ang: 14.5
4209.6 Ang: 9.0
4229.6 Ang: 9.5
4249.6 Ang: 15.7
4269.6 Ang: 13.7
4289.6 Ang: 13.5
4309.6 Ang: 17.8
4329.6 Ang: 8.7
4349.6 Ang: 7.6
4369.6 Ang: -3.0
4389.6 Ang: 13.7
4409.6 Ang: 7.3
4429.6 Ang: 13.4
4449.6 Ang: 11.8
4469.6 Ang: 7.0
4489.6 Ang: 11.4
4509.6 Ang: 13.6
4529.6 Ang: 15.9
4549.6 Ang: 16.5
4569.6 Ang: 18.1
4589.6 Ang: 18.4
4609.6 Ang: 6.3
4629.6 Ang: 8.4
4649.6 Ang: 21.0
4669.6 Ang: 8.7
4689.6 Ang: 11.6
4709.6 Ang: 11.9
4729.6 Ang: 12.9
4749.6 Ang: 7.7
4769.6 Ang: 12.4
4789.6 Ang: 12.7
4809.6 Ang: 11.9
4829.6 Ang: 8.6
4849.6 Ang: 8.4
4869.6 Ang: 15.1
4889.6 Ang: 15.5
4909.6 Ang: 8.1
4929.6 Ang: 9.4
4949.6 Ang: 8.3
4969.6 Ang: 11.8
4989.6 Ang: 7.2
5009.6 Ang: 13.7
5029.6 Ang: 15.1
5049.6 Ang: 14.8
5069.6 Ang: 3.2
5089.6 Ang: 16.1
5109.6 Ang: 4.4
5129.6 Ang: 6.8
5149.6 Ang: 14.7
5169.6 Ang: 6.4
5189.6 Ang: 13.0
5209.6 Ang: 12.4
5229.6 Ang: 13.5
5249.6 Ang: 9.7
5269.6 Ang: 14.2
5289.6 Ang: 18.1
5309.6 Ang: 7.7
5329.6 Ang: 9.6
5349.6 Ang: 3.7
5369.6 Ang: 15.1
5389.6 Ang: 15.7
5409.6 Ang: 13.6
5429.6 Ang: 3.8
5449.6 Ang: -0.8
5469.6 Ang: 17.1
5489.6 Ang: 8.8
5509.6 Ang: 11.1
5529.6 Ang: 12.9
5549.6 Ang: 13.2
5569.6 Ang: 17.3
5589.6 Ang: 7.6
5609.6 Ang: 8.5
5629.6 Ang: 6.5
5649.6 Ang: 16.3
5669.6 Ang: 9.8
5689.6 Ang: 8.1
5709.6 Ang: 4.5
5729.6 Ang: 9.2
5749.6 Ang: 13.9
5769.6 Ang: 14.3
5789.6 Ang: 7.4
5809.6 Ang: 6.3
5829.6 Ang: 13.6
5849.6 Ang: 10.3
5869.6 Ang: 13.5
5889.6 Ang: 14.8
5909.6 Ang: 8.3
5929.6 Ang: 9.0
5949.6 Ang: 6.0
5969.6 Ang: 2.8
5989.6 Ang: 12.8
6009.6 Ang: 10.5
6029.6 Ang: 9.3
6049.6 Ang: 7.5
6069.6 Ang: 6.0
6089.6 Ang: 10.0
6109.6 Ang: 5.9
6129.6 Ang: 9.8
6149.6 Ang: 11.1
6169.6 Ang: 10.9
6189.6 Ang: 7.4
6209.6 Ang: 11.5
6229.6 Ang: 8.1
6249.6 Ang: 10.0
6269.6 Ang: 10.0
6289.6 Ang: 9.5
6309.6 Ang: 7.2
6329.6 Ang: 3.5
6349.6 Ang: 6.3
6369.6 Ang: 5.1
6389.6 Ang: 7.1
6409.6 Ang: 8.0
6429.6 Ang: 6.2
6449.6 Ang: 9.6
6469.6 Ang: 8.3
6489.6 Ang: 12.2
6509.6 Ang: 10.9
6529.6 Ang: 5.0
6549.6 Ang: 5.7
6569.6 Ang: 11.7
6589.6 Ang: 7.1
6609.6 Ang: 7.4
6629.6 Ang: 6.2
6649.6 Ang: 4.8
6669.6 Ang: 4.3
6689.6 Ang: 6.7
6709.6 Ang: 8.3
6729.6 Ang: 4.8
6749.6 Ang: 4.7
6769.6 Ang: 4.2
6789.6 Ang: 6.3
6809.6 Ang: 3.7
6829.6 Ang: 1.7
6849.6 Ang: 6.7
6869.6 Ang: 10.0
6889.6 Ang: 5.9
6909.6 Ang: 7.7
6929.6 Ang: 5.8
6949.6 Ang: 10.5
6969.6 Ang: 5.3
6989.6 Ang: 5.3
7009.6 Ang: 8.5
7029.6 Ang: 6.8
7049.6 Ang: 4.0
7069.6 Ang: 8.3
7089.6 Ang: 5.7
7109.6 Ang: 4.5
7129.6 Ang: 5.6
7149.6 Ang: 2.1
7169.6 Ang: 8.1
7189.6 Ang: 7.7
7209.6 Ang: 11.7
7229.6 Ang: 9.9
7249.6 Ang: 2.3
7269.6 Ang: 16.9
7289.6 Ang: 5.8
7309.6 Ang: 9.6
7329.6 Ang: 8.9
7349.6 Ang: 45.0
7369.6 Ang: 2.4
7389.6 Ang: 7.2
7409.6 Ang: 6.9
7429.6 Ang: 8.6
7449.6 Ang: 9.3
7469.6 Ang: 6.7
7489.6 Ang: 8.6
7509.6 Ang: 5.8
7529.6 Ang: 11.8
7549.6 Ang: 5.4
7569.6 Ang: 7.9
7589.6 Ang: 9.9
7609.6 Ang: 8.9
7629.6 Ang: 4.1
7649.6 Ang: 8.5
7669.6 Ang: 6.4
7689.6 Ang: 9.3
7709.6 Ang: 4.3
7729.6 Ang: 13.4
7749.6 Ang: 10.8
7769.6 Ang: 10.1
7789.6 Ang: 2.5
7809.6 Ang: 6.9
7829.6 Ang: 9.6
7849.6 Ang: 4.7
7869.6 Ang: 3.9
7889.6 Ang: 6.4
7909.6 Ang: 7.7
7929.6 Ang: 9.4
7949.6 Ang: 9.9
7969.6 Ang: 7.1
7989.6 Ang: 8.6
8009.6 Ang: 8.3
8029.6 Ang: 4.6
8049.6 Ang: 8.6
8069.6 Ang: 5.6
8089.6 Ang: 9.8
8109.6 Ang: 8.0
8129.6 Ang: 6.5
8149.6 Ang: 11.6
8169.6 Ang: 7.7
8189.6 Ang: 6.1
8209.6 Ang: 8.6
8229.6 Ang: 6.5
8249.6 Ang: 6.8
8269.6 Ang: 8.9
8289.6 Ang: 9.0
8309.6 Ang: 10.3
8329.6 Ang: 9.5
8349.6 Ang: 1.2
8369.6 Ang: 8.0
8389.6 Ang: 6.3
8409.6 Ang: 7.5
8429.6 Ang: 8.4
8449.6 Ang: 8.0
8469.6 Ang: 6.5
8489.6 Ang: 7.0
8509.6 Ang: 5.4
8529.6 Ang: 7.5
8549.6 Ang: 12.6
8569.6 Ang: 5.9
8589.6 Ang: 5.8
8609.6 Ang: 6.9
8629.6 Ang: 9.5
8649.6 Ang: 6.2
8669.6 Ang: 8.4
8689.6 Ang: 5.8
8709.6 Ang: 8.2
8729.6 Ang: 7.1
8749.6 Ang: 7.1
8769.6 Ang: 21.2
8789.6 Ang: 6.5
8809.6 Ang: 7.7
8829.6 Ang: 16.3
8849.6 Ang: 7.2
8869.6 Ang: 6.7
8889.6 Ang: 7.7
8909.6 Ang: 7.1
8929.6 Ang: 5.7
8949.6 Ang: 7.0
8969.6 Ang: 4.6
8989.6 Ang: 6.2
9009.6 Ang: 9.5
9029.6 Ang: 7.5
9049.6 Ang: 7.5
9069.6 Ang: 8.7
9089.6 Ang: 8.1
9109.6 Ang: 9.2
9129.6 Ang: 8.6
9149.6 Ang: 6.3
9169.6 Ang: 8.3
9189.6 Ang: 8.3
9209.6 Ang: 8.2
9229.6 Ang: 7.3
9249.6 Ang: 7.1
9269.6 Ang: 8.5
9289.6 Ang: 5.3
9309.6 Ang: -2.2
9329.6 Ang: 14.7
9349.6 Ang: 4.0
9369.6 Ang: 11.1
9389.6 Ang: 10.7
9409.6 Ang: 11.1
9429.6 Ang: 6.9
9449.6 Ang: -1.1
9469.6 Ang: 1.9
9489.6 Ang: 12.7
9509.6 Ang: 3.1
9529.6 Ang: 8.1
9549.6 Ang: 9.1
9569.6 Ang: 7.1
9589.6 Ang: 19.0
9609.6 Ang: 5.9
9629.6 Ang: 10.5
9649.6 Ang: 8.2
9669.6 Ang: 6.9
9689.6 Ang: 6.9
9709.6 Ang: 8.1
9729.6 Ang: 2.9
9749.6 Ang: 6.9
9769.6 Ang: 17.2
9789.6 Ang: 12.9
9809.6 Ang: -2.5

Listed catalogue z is 0.97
